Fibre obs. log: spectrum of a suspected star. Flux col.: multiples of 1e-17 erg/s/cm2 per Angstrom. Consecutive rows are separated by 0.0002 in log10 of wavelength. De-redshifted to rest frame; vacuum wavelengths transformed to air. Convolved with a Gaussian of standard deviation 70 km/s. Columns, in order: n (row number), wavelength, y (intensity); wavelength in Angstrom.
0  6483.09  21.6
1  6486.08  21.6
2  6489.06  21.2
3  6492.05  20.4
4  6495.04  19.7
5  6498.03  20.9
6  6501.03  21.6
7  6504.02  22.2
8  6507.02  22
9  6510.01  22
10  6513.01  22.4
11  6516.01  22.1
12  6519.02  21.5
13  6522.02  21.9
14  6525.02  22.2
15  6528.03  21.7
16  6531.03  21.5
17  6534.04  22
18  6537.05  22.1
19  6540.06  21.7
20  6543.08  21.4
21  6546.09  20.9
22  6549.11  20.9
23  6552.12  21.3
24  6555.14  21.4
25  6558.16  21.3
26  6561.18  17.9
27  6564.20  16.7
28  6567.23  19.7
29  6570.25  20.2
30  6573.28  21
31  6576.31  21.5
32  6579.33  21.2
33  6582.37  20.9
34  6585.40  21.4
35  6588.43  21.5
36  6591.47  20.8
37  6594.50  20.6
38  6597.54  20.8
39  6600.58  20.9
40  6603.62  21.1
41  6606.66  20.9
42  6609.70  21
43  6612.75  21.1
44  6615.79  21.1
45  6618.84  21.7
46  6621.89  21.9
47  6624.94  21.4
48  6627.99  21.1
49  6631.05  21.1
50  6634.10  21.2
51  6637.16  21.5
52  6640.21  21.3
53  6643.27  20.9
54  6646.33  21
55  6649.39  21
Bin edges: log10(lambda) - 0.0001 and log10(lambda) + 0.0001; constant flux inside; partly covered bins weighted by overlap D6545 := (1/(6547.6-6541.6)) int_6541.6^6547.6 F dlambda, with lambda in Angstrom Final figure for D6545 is 21.2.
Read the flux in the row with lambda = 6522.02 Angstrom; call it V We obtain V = 21.9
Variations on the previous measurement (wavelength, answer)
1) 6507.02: 22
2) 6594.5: 20.6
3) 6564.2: 16.7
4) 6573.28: 21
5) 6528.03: 21.7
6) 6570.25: 20.2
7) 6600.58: 20.9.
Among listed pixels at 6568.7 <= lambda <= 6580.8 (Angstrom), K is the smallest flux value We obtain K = 20.2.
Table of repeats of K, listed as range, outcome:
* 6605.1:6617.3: 20.9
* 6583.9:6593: 20.8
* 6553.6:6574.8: 16.7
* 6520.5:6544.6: 21.4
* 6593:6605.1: 20.6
